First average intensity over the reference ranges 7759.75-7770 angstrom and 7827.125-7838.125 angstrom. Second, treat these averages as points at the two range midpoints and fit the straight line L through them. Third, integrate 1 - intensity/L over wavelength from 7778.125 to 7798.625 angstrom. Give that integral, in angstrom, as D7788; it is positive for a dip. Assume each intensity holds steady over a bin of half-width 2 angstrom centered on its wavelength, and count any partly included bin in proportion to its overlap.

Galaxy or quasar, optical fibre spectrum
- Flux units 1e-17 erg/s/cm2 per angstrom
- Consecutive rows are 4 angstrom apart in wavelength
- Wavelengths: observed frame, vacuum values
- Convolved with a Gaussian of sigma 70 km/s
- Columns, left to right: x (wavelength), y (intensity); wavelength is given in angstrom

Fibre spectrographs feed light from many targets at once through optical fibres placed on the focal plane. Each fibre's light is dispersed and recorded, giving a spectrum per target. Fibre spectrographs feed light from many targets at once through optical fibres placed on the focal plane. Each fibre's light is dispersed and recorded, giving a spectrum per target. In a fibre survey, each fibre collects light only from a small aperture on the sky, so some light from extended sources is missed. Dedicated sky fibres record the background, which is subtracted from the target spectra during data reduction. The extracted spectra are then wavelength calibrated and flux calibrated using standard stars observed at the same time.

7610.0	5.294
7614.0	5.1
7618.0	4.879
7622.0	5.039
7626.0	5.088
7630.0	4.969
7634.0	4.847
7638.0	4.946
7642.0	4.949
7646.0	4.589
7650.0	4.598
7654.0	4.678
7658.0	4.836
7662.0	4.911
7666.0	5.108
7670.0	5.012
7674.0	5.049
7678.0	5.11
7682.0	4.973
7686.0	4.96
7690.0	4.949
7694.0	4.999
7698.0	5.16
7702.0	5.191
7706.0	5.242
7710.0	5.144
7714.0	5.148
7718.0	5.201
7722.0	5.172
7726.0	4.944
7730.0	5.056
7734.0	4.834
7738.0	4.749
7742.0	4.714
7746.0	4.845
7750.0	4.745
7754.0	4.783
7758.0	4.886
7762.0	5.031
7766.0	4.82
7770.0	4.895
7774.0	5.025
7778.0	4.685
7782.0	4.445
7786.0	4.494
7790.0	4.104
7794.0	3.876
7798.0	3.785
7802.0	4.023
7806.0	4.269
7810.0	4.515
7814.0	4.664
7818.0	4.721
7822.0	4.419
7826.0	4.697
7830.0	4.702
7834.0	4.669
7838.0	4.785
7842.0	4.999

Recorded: 2.7 angstrom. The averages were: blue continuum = 4.92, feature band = 4.21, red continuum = 4.71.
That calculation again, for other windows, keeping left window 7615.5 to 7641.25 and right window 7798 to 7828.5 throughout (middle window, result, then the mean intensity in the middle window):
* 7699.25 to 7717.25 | -1.70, 5.18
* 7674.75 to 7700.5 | -1.27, 5.03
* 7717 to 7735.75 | -1.42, 5.04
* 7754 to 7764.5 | -0.76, 4.92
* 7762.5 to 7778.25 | -1.17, 4.89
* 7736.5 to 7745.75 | -0.23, 4.75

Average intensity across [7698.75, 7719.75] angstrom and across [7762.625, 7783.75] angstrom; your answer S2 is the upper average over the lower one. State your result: 0.9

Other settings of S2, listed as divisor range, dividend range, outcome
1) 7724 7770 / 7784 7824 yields 0.88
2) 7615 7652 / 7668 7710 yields 1.04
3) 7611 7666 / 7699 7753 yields 1.02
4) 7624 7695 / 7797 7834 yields 0.91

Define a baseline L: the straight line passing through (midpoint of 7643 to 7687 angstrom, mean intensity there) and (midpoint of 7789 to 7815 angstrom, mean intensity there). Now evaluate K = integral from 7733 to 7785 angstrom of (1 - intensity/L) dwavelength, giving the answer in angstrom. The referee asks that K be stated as -4.8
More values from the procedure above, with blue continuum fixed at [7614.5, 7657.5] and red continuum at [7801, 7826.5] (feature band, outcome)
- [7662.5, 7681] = -1.0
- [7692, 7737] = -3.8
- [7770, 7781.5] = -0.6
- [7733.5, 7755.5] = -0.7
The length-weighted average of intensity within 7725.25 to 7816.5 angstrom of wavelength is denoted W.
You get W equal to 4.61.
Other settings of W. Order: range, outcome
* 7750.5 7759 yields 4.81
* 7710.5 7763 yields 4.94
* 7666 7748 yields 5.02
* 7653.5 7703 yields 5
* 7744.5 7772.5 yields 4.86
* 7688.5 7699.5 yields 5.03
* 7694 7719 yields 5.17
